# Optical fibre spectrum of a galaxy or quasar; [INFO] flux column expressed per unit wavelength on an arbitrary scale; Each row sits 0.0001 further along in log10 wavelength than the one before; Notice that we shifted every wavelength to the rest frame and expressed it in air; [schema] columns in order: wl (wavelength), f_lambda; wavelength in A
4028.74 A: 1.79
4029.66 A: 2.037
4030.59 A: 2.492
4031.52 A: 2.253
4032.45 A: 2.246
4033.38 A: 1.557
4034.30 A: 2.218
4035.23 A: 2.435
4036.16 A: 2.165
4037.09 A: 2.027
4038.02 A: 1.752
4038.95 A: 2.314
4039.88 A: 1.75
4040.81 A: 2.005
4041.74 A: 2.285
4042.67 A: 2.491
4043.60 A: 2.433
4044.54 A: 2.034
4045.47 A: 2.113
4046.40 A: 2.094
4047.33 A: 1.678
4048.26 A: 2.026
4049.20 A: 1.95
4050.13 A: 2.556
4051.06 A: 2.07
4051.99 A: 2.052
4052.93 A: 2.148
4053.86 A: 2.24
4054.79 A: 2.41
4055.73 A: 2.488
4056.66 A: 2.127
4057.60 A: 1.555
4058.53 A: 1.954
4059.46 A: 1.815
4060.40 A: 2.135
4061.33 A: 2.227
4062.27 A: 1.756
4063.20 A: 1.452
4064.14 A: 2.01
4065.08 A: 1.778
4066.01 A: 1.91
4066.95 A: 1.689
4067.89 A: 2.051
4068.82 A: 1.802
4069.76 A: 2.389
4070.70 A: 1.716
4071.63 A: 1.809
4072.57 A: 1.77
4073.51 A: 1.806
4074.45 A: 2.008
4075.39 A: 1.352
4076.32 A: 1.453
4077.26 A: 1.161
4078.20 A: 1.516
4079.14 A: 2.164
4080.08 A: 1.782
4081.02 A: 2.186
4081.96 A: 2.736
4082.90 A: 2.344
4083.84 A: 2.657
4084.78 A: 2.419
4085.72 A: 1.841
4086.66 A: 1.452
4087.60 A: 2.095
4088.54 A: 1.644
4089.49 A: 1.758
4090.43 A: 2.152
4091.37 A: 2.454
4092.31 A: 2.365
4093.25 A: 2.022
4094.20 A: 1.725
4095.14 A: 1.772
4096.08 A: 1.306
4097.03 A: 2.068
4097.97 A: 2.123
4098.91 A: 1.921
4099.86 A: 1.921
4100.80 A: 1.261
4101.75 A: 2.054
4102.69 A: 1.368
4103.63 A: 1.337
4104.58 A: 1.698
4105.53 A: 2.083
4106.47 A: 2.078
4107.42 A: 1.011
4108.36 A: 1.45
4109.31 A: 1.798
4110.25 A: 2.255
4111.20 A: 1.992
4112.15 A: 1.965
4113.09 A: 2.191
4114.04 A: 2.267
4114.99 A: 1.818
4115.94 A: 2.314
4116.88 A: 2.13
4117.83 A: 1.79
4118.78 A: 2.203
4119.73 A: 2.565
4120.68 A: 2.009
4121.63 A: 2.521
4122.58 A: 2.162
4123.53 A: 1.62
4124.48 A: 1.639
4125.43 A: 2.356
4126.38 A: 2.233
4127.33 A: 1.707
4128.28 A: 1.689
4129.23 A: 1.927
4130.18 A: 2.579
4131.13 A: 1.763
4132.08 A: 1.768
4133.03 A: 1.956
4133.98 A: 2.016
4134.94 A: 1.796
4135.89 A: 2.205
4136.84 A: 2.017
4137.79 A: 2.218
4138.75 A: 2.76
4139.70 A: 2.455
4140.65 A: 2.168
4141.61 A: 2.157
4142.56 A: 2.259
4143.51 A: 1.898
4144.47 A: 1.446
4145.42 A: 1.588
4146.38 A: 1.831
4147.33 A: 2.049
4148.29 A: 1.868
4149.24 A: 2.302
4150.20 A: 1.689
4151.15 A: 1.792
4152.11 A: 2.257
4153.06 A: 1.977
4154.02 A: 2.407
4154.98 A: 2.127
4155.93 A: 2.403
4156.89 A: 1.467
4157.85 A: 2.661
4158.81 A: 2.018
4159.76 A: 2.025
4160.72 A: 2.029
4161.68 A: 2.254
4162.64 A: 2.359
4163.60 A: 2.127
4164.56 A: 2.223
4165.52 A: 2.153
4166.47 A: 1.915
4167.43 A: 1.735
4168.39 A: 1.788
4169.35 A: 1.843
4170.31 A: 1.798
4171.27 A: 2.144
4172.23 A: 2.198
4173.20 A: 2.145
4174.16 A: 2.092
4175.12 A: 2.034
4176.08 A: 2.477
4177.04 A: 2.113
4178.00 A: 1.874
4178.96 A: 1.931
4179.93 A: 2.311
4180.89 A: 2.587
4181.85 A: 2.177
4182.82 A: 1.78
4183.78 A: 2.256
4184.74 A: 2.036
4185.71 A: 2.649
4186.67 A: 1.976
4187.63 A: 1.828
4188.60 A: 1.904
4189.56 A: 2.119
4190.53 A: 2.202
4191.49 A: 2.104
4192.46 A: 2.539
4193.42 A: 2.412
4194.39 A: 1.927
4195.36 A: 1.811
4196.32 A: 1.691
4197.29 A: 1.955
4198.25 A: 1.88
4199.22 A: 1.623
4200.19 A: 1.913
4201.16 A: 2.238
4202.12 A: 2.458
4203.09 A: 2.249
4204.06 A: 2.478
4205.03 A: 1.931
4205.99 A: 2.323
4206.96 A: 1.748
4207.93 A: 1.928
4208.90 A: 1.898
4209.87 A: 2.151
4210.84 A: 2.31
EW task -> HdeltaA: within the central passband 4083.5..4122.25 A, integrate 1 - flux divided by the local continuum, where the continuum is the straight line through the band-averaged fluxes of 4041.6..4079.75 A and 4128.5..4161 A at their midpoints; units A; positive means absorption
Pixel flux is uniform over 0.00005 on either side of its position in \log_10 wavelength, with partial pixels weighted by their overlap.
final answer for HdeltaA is 1.2 A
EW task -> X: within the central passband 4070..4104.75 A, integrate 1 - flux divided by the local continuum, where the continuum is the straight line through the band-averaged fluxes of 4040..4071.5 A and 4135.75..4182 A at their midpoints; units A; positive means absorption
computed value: 3.00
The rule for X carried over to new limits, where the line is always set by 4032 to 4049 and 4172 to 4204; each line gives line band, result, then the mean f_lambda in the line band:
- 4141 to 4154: 0.9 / 1.95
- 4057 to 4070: 1.3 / 1.89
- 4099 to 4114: 2.2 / 1.78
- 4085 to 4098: 1.1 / 1.92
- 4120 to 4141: 0.3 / 2.08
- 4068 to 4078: 1.7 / 1.73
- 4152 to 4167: -0.3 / 2.15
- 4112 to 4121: -0.1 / 2.13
